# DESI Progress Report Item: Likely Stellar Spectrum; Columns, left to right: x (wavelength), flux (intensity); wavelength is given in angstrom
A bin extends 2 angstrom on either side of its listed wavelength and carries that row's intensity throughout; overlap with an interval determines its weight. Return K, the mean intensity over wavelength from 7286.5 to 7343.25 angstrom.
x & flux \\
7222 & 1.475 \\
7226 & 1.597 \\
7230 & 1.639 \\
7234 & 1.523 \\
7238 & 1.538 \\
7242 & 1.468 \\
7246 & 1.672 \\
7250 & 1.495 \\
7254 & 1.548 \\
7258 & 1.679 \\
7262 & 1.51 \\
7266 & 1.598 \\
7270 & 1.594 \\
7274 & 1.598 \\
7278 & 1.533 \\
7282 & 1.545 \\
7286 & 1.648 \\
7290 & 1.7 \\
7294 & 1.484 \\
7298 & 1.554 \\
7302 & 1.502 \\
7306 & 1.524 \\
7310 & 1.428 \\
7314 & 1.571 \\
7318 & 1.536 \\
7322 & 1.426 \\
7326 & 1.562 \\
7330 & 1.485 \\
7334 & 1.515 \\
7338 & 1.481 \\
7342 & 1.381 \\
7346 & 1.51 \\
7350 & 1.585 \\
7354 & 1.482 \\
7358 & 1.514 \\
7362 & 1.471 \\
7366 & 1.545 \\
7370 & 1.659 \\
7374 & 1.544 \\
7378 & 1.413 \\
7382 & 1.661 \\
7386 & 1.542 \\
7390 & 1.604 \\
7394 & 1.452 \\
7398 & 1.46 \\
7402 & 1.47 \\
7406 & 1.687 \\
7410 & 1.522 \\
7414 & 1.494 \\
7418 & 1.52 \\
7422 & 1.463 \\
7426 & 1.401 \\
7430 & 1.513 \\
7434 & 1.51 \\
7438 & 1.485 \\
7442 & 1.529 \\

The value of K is 1.52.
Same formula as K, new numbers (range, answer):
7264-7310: 1.56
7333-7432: 1.52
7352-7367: 1.5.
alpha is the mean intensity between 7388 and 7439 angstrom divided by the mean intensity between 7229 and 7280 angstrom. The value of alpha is 0.96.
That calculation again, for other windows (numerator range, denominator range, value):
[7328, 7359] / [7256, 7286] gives 0.94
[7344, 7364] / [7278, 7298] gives 0.95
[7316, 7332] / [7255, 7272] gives 0.94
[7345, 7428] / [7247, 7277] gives 0.97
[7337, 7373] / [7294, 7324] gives 1.01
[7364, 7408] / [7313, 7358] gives 1.03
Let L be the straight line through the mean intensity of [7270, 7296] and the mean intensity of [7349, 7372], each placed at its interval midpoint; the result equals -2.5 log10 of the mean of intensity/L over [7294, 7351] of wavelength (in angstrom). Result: 0.04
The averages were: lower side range 1.59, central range 1.5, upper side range 1.54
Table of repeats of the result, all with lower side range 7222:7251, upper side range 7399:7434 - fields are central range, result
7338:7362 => 0.025 mag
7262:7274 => -0.023 mag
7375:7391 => -0.024 mag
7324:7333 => 0.007 mag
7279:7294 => -0.042 mag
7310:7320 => 0.005 mag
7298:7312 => 0.032 mag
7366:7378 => -0.029 mag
